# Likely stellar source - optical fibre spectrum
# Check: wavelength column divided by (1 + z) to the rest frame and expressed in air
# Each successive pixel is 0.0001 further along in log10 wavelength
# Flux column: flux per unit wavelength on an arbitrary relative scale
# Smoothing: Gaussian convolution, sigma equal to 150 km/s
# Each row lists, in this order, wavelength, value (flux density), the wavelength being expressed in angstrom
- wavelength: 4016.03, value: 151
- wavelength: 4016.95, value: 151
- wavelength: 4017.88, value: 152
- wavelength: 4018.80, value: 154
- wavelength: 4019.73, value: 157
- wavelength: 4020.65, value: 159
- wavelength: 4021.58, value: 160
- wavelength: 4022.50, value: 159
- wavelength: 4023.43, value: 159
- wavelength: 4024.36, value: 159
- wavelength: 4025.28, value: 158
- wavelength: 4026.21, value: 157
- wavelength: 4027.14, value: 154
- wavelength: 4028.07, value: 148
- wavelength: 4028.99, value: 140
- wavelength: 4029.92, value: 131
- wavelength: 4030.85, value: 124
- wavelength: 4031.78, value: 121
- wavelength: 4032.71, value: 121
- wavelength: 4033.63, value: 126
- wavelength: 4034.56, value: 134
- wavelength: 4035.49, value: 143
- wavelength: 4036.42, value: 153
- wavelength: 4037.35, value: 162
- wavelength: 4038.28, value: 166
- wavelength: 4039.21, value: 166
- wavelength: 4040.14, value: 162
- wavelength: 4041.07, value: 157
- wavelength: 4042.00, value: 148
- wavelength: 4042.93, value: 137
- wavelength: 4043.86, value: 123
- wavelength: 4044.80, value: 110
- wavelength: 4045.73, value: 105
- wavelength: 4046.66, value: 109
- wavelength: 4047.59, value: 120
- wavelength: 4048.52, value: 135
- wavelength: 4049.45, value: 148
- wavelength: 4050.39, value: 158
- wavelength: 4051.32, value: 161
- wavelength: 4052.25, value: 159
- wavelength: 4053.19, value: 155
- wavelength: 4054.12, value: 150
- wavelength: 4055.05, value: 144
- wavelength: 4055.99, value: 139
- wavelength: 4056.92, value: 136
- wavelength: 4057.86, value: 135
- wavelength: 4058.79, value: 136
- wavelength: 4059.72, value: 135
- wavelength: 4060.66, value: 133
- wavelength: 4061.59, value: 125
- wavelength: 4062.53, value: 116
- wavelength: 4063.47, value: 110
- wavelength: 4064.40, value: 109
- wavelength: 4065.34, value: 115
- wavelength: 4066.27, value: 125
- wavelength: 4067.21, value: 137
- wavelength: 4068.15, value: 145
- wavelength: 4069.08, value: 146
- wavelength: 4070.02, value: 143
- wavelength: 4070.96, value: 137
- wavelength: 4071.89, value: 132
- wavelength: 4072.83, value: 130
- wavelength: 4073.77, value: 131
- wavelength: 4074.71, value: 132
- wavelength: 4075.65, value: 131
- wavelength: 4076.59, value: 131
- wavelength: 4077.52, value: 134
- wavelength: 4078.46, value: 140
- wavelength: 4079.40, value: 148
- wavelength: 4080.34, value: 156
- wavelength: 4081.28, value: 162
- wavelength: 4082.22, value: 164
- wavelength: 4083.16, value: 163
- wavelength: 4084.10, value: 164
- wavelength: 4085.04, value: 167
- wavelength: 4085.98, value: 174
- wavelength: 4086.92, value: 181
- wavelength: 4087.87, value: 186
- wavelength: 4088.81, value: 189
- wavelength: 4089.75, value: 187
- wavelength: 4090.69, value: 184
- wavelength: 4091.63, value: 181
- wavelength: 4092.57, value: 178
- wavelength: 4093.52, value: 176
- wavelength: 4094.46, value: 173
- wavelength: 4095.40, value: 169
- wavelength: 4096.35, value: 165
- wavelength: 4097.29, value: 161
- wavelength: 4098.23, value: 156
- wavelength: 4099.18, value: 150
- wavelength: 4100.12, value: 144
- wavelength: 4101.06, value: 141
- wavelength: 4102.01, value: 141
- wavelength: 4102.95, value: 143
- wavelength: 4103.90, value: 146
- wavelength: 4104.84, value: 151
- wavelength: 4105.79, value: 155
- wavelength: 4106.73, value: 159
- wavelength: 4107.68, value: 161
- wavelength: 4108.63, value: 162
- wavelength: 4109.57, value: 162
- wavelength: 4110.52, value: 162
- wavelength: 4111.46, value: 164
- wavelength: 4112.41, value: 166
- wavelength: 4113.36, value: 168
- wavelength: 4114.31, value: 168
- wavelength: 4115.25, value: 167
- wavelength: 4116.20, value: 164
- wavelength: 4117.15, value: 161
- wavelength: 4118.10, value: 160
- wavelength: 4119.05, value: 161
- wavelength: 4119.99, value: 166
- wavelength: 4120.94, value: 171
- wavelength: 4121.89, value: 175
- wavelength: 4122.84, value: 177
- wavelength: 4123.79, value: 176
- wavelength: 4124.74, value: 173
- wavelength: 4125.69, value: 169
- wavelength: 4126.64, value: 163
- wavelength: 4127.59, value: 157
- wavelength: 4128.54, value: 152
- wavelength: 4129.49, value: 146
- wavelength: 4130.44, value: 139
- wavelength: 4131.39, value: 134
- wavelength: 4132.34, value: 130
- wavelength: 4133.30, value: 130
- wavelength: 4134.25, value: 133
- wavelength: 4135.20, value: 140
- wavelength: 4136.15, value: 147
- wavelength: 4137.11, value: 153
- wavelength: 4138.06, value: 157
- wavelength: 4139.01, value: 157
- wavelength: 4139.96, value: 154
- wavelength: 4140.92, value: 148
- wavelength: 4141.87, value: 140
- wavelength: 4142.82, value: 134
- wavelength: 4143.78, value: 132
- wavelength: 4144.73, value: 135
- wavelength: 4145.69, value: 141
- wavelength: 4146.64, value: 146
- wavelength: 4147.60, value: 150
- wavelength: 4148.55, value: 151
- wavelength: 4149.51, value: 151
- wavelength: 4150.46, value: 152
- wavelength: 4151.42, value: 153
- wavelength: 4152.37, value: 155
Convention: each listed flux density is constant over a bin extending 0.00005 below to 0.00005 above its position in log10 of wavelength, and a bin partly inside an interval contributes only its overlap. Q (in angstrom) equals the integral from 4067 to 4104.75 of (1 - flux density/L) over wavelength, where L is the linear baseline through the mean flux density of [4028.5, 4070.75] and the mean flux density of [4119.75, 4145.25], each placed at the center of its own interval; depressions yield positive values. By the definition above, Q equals -3.3 angstrom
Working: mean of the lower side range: 137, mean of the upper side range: 151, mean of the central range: 156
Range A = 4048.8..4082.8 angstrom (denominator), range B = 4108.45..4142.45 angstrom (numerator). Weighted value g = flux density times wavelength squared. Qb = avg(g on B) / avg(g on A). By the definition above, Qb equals 1.17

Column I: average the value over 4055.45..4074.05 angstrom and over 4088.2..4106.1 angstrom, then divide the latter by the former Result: 1.25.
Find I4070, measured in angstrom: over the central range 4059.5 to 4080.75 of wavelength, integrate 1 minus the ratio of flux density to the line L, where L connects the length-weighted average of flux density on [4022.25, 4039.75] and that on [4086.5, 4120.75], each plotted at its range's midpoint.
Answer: 3.2 angstrom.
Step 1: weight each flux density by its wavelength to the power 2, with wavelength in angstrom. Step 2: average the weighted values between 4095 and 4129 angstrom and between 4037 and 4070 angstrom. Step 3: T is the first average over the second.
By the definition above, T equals 1.2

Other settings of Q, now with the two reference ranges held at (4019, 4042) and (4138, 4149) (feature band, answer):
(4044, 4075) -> 3.09 angstrom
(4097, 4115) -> -1.17 angstrom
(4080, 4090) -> -1.69 angstrom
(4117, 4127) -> -1.57 angstrom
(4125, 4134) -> -0.09 angstrom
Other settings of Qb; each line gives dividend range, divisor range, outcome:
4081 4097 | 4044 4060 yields 1.29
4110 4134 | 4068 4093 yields 1.04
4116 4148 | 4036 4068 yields 1.15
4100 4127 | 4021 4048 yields 1.18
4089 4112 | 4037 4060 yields 1.17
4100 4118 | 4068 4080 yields 1.17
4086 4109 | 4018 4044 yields 1.15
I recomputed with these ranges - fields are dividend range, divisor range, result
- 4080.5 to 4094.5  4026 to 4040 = 1.22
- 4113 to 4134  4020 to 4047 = 1.11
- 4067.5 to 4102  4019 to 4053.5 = 1.08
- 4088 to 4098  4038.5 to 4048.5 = 1.31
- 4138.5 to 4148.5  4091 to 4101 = 0.88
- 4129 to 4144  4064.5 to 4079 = 1.07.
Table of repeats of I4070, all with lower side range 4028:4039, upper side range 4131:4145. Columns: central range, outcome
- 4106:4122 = -2.6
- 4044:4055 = 0.2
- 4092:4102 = -1.4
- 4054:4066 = 1.0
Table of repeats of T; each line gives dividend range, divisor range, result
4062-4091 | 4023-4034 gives 1.06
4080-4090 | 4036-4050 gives 1.25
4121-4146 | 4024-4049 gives 1.13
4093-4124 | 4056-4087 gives 1.17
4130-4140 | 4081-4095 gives 0.83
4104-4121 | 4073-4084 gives 1.14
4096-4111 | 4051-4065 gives 1.16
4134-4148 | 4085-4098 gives 0.84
